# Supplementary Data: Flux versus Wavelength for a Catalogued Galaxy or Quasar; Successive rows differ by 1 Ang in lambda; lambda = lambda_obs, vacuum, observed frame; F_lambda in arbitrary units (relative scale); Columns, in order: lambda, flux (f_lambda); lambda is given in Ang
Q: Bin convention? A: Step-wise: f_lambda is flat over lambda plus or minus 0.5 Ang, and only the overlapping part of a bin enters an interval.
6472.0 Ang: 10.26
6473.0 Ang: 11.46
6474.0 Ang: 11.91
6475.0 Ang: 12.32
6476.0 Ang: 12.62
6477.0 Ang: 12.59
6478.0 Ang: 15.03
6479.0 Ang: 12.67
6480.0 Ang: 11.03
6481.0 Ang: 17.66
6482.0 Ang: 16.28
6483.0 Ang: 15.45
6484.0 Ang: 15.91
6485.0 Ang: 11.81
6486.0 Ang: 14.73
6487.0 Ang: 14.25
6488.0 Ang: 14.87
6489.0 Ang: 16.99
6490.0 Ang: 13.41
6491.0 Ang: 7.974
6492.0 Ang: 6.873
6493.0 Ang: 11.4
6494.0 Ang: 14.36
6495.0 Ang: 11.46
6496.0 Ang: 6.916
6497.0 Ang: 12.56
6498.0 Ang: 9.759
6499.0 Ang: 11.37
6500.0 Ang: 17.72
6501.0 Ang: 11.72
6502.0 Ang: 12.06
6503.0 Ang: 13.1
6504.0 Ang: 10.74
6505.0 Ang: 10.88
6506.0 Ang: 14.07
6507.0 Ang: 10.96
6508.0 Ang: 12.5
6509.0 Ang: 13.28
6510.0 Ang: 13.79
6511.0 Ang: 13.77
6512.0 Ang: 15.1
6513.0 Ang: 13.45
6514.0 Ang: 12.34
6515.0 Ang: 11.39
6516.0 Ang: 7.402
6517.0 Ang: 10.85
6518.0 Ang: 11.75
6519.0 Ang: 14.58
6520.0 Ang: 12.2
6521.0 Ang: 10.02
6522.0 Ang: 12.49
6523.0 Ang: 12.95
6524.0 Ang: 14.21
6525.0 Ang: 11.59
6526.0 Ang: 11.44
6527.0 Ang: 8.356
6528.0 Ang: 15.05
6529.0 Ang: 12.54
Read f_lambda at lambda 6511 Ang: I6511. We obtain 13.77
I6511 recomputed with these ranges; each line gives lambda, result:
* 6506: 14.07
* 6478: 15.03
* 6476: 12.62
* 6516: 7.402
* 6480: 11.03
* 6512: 15.1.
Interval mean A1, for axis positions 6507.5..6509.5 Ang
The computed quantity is 12.9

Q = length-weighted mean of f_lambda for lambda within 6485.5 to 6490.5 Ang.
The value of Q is 14.8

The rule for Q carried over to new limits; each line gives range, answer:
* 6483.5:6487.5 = 14.2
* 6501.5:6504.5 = 12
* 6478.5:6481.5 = 13.8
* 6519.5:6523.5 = 11.9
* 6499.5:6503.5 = 13.6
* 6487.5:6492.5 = 12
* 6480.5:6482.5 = 17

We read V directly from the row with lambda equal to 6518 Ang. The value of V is 11.75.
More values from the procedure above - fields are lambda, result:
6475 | 12.32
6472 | 10.26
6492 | 6.873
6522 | 12.49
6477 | 12.59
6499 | 11.37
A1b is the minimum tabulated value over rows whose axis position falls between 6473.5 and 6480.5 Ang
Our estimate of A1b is 11.03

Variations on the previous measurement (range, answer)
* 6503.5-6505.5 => 10.74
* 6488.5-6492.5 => 6.873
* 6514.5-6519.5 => 7.402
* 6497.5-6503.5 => 9.759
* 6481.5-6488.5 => 11.81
